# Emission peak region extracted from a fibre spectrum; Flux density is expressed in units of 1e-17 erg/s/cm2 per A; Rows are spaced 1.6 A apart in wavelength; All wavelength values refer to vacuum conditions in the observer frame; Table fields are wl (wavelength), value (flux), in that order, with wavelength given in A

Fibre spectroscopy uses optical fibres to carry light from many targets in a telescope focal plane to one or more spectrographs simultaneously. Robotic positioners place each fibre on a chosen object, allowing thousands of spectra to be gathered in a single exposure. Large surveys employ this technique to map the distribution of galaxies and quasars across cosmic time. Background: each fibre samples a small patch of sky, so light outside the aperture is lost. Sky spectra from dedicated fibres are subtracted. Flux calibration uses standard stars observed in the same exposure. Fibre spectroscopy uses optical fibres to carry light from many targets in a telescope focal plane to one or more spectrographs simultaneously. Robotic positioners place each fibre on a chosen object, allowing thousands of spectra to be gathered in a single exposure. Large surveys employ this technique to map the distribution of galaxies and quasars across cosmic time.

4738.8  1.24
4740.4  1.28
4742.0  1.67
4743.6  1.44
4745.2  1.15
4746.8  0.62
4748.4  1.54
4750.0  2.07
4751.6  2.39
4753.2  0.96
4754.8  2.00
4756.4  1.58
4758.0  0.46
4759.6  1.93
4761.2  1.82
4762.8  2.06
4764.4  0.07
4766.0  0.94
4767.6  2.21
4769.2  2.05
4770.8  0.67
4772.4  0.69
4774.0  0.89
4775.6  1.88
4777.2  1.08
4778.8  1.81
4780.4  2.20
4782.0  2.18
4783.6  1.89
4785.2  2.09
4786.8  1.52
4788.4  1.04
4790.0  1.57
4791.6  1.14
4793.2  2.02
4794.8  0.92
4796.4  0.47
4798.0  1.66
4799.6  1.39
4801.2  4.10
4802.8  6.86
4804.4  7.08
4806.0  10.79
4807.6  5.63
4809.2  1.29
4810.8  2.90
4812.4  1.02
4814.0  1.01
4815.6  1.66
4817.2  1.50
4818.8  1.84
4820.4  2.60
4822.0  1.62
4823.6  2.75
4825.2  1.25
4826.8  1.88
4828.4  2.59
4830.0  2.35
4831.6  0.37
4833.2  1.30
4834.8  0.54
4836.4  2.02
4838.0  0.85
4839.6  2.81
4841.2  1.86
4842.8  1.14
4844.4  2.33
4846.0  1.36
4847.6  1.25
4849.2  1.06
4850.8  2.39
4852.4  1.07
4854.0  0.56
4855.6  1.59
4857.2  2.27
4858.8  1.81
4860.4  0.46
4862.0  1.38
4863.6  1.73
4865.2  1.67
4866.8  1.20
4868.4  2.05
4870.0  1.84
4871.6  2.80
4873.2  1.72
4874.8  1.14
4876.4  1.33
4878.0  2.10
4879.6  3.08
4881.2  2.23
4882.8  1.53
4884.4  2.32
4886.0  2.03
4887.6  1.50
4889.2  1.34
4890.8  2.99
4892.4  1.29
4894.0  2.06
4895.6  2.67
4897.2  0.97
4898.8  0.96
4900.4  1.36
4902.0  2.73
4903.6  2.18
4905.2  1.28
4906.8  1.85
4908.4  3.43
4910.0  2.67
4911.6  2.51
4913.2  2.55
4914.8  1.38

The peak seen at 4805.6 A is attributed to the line [O II]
